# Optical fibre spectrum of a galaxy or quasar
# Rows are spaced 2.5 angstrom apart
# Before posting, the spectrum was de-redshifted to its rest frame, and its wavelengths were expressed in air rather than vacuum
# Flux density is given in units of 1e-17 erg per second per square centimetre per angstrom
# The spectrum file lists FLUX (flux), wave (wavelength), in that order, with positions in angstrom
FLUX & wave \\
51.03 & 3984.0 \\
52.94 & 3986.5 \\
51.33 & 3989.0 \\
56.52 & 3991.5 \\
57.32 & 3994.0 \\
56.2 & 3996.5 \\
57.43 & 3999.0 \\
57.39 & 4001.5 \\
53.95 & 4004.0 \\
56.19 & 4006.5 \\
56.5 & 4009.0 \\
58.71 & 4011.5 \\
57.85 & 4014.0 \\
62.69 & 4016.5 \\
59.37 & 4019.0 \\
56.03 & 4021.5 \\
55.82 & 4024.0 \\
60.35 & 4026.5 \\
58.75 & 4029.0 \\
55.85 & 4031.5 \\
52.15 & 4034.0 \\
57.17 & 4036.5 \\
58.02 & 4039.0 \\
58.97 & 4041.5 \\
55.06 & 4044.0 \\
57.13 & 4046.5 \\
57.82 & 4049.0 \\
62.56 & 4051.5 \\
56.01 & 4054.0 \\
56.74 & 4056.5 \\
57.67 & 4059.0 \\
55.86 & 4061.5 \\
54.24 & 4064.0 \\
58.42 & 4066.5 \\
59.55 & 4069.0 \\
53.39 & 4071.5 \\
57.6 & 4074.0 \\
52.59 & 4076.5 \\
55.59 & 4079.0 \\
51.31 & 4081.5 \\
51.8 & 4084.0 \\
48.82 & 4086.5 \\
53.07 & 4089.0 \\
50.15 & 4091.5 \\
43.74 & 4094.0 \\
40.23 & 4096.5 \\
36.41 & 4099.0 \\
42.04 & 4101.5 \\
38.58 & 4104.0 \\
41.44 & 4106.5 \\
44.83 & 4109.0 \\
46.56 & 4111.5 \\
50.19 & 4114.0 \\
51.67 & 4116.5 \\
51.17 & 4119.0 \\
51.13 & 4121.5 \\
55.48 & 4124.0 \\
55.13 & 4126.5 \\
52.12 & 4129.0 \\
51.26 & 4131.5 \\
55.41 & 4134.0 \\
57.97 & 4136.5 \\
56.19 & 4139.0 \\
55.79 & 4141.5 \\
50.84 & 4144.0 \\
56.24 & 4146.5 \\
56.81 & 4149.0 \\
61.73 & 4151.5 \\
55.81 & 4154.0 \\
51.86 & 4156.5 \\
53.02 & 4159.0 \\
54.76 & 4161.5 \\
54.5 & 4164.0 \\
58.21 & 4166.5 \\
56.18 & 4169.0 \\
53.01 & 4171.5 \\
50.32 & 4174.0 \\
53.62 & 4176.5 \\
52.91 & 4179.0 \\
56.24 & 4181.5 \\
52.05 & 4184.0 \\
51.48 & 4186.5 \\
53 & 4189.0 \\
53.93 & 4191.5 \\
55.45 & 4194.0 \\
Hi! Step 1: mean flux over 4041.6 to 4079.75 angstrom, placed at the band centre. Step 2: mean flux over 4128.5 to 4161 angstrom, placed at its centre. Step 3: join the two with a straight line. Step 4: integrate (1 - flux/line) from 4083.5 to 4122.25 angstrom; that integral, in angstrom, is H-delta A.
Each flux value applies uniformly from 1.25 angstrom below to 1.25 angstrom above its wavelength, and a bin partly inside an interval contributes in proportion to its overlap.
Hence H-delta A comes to 6.7 angstrom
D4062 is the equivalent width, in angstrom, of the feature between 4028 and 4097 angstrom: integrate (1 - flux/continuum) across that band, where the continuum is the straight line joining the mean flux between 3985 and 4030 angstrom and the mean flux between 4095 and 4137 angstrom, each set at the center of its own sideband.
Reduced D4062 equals -3.0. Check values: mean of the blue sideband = 56.9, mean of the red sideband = 48.1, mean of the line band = 54.8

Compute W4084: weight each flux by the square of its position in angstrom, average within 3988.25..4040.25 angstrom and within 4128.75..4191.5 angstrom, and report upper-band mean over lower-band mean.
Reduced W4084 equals 1.03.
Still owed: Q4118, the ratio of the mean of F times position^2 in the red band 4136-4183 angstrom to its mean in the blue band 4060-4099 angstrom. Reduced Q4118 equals 1.10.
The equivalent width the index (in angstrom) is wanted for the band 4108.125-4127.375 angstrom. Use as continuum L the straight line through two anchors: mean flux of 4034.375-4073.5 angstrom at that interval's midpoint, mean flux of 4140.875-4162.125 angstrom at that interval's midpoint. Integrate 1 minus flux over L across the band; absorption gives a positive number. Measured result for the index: 1.7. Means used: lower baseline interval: 57.1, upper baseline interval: 55.2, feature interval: 50.8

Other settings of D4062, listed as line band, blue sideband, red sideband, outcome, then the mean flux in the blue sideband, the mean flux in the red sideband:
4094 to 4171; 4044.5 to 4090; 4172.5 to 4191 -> 3.74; 55.6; 52.9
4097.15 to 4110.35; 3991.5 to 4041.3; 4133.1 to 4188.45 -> 3.56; 57.3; 54.7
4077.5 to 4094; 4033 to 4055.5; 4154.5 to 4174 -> 1.48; 57.3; 54.3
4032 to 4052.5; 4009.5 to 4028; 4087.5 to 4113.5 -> -1.10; 58.6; 43.9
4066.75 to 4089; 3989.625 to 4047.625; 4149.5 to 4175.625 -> 0.89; 57.1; 55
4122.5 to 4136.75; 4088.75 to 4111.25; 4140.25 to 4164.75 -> -1.25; 43.1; 55.1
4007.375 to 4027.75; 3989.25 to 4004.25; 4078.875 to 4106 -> -1.63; 56.3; 46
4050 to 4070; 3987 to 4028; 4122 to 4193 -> -0.52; 57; 54.5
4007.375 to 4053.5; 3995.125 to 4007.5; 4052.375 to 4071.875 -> -1.06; 56.2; 56.7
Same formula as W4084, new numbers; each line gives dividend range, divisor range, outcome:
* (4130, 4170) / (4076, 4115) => 1.22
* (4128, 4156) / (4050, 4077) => 1.01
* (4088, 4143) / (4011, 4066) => 0.89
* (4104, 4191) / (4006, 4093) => 0.99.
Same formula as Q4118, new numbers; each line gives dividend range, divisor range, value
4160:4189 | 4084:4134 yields 1.16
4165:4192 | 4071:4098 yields 1.11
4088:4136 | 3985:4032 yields 0.89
